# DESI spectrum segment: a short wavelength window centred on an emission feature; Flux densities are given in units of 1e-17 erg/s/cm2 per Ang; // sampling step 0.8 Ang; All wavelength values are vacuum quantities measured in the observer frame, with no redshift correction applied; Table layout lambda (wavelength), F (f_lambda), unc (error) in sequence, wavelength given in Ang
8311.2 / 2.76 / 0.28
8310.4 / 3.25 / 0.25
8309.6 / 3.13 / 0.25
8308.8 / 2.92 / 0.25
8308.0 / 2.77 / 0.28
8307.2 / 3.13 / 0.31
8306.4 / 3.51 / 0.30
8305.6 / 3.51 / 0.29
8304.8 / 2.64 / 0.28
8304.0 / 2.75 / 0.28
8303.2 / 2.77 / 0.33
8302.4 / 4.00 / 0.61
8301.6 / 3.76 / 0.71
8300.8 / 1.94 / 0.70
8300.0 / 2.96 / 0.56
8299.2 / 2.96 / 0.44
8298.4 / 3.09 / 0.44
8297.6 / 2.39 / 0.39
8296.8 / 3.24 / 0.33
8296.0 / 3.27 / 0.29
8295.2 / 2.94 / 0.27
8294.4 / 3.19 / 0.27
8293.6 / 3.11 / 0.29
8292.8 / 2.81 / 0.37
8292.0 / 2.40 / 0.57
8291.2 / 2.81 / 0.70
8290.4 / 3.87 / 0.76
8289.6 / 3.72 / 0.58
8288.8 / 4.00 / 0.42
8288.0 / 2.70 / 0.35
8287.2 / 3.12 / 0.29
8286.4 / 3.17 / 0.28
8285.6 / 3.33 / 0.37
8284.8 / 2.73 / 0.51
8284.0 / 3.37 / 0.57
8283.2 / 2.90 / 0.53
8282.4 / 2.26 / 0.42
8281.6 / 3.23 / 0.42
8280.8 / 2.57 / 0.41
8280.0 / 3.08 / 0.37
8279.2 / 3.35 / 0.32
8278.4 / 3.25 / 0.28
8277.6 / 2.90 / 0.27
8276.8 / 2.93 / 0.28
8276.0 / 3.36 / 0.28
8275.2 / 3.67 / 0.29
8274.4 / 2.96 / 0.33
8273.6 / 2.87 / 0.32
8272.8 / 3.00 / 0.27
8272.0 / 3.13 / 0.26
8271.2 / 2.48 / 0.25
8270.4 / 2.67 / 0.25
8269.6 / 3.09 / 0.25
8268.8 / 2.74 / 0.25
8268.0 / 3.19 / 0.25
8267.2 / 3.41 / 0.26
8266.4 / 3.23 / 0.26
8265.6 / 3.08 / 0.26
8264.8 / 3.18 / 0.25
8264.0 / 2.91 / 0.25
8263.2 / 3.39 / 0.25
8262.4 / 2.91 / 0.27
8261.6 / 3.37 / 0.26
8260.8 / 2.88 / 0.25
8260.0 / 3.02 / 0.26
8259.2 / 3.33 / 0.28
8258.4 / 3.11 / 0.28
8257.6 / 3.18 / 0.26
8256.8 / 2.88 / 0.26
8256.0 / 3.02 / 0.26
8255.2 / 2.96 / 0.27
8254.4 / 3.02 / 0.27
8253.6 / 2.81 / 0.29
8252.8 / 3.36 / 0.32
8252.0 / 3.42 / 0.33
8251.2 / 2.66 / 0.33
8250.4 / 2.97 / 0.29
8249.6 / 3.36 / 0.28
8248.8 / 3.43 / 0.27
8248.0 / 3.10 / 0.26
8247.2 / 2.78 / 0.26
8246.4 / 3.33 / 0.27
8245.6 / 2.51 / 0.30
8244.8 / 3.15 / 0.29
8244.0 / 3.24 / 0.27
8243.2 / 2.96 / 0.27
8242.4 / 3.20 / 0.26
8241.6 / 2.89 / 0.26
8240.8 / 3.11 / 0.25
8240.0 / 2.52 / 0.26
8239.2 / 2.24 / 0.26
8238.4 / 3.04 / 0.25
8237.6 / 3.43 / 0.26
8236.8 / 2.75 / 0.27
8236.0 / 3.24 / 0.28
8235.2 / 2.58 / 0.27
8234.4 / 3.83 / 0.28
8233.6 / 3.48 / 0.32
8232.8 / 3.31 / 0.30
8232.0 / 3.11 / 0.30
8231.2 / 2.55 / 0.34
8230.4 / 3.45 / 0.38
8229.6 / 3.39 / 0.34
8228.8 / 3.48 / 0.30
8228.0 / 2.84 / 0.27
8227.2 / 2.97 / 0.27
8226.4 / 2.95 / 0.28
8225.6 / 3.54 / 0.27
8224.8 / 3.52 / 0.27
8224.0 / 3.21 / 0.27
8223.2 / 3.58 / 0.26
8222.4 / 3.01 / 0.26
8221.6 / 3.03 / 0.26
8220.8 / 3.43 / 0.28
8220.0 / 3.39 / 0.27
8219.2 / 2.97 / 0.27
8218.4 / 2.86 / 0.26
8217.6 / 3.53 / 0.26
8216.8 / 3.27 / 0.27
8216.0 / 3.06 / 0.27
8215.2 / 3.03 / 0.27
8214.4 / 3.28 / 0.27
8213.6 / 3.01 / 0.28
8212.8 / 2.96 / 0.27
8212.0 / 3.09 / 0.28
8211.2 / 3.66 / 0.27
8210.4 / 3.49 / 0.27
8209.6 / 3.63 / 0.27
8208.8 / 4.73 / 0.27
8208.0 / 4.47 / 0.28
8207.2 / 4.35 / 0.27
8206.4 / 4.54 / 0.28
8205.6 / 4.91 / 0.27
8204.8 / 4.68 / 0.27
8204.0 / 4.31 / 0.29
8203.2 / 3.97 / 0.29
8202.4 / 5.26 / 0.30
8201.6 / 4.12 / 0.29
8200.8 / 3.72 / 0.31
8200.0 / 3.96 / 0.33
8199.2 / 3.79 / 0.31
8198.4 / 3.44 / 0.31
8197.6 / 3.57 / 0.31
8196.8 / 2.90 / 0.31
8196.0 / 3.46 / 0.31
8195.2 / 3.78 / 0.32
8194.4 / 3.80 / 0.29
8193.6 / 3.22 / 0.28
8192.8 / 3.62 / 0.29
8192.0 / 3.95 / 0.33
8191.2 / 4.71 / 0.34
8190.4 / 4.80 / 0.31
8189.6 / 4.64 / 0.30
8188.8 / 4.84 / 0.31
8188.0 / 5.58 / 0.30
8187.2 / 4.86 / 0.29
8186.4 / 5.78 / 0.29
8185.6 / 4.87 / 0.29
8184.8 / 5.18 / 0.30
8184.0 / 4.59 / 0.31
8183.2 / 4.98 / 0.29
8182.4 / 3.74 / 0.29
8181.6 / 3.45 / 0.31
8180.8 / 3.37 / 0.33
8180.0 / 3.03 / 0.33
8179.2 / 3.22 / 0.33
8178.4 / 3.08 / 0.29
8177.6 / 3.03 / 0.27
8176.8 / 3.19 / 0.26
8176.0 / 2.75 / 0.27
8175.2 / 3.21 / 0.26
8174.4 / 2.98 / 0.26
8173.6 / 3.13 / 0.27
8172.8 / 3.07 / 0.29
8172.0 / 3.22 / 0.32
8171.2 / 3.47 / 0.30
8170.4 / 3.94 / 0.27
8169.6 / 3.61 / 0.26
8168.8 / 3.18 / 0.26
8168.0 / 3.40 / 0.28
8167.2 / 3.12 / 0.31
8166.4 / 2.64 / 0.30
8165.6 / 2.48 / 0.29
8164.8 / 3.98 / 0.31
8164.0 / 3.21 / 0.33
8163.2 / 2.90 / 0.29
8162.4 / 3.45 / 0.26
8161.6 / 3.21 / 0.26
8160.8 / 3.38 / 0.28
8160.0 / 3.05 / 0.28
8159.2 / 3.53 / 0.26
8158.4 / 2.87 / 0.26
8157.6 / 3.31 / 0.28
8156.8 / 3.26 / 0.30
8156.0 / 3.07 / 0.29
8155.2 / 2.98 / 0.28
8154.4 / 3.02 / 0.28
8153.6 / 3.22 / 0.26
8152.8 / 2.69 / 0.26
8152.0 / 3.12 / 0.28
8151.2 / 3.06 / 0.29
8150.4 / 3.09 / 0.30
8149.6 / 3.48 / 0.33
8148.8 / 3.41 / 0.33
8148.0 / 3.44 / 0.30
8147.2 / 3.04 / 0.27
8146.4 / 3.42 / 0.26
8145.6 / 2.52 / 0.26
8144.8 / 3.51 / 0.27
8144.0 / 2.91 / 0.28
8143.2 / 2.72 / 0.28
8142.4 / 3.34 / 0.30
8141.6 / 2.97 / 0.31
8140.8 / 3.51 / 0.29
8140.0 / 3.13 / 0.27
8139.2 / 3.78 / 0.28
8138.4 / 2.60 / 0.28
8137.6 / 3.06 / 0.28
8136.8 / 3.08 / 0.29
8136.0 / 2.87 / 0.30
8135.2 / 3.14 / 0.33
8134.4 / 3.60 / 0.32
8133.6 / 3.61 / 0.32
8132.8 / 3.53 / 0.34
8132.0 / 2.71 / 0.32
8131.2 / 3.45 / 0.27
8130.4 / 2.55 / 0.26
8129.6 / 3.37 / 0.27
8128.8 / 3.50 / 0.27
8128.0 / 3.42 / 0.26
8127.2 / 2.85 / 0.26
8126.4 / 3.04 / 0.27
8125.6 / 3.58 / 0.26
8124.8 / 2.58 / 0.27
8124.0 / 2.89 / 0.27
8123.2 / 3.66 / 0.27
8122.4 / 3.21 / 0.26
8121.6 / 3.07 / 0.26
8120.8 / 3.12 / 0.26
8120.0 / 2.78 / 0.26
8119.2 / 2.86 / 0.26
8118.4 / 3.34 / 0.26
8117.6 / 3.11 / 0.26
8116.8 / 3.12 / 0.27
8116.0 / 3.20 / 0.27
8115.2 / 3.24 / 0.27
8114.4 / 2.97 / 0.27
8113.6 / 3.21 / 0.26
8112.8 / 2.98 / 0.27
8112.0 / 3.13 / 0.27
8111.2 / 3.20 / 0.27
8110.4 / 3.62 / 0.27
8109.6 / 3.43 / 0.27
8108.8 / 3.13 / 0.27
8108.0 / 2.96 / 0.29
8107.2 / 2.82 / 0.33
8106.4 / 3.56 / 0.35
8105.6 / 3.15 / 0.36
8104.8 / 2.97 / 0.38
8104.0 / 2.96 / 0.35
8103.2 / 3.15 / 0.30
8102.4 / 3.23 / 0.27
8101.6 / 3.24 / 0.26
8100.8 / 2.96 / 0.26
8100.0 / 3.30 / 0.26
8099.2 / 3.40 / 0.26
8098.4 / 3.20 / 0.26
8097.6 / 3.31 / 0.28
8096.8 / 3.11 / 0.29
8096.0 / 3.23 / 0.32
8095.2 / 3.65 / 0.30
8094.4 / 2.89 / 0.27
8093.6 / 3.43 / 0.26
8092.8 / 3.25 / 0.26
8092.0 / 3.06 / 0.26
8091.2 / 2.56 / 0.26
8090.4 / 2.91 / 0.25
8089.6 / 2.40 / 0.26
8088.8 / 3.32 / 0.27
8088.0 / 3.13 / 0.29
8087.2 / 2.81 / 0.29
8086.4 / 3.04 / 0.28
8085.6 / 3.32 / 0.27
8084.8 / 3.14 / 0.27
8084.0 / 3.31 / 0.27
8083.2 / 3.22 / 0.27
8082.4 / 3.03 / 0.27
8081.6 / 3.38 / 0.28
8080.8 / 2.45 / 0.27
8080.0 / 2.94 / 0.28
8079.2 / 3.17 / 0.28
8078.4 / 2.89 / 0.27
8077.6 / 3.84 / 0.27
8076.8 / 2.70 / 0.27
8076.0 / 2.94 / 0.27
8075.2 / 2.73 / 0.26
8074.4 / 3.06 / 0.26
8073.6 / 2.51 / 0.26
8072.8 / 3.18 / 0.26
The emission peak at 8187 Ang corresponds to [S II]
